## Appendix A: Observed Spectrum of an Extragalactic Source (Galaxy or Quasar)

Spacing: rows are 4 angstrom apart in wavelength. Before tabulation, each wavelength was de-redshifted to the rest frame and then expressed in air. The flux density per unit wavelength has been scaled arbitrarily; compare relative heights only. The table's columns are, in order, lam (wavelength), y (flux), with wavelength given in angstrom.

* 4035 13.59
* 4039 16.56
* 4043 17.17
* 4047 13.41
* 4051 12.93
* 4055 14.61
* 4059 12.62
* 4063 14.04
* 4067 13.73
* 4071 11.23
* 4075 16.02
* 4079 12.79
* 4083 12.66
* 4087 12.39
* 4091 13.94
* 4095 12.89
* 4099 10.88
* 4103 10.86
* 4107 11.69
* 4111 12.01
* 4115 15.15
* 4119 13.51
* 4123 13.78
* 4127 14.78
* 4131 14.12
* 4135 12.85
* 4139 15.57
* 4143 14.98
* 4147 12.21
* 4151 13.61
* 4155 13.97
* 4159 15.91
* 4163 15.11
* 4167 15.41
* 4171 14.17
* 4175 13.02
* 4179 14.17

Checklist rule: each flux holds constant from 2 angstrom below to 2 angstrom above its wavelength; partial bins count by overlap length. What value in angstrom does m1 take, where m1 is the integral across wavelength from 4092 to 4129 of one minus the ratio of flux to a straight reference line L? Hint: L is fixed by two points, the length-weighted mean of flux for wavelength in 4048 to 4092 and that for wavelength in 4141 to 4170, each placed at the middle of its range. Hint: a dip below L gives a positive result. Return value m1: 2.7 angstrom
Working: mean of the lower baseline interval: 13.3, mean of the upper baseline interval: 14.4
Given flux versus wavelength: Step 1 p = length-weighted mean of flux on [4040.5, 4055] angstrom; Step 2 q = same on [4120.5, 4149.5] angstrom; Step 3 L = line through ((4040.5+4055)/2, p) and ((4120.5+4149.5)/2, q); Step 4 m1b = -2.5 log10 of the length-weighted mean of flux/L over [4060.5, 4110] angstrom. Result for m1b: 0.13 mag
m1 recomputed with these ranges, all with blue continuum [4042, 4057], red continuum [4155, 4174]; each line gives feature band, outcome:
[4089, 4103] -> 2.16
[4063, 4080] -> 1.07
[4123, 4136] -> 0.67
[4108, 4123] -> 1.24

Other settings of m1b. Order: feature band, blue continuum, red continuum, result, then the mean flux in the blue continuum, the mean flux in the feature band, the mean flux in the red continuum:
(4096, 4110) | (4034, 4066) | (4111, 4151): 0.24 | 14.4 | 11.3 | 14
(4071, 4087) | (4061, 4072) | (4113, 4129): 0.01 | 13.2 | 13.3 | 14.3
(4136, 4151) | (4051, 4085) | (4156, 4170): 0.06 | 13.4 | 14.1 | 15.3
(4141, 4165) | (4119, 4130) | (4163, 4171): 0.03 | 14.1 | 14.3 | 15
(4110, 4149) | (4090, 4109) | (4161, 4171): -0.05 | 12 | 13.9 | 15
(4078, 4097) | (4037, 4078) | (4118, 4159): 0.10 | 14.2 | 12.9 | 14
